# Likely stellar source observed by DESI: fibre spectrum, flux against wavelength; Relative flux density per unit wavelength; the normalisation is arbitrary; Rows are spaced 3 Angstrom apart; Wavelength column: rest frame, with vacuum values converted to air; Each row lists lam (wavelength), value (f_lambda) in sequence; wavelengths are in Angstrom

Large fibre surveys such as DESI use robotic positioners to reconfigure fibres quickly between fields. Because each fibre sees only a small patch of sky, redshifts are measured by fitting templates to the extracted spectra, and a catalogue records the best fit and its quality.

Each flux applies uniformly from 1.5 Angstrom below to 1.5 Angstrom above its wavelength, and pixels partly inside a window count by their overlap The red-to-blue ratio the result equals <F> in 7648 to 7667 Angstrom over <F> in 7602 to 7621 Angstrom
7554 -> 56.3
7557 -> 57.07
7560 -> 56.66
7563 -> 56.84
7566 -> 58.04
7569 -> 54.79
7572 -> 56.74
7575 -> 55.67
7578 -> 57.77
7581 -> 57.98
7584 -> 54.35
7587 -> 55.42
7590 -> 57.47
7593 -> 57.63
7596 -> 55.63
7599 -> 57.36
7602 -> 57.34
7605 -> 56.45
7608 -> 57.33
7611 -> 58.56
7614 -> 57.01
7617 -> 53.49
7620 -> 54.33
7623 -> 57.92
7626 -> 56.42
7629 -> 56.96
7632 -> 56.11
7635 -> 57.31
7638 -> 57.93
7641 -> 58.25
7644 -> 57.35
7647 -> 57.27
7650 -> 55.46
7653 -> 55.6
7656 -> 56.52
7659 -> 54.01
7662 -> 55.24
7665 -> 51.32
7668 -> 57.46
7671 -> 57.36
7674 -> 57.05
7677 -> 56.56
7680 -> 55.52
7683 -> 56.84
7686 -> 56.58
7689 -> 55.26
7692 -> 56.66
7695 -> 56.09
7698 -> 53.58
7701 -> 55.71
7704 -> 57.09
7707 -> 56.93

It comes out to 0.97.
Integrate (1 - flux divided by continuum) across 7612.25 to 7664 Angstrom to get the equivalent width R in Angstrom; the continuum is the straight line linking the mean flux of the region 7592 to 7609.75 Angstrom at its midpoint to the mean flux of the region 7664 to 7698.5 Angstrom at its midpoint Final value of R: 0.22 Angstrom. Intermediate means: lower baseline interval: 57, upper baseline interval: 56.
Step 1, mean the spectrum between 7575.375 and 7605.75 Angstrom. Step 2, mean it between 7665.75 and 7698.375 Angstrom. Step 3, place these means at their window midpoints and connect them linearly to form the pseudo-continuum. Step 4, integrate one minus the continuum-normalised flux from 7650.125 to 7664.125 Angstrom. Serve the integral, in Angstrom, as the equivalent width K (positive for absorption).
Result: 0.3 Angstrom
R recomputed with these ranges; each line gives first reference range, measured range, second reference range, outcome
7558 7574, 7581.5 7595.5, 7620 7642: 0.1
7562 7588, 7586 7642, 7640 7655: -0.2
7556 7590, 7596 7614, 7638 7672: -0.3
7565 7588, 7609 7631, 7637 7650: 0.2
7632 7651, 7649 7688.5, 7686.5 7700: 0.4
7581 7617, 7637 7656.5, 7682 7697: -0.2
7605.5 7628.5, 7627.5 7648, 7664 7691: -0.4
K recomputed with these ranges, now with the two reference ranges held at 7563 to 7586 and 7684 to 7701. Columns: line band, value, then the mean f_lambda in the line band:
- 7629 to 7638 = -0.1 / 57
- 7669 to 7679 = -0.2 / 56.9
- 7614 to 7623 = 0.2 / 55.1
